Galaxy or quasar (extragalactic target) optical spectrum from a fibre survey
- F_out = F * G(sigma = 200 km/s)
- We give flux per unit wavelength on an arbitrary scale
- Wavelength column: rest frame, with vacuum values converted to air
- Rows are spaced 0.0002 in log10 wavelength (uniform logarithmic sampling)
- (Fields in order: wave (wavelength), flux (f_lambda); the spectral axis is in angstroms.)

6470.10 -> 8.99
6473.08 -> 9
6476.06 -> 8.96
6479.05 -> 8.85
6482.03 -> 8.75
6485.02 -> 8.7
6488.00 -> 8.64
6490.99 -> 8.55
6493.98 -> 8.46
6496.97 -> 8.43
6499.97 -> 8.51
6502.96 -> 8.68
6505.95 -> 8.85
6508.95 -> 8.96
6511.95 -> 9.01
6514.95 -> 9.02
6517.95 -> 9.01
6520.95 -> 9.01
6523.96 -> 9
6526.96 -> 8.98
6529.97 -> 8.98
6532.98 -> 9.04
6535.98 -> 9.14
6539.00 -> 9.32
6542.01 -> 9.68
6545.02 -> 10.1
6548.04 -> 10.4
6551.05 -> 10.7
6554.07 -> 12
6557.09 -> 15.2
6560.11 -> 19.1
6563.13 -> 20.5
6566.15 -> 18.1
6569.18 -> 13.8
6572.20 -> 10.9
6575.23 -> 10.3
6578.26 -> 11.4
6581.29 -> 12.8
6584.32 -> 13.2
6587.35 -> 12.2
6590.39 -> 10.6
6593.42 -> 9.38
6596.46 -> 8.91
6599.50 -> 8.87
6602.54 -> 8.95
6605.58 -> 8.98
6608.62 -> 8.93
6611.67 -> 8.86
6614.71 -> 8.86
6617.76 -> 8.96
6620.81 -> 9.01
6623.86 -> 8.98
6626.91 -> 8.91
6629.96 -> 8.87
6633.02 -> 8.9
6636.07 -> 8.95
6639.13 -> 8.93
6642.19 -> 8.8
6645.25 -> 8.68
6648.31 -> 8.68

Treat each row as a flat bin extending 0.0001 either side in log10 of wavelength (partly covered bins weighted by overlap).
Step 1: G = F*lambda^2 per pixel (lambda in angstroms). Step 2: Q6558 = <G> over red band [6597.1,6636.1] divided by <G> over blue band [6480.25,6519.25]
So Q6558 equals 1.1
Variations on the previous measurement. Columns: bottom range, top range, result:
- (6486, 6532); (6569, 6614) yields 1.21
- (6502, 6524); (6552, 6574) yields 1.76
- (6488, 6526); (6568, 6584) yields 1.38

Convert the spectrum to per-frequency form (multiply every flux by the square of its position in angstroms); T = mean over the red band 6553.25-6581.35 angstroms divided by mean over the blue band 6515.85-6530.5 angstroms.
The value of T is 1.64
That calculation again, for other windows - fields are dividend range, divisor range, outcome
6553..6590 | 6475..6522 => 1.64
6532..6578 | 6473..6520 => 1.46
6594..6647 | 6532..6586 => 0.72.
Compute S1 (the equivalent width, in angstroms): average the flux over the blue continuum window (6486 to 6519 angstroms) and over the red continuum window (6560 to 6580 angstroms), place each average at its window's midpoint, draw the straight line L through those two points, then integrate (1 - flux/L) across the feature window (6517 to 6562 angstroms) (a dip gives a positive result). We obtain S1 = 4.8 angstroms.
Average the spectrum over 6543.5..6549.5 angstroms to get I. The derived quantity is 10.2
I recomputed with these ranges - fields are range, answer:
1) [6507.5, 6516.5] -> 9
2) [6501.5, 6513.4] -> 8.88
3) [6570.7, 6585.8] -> 11.7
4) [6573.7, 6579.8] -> 10.9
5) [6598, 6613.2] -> 8.92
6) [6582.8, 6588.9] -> 12.7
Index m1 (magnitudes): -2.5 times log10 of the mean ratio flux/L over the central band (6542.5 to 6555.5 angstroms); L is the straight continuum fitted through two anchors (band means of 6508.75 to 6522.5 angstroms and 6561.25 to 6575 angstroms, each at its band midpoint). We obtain 0.22 mag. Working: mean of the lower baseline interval 9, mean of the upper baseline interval 15.4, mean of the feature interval 10.7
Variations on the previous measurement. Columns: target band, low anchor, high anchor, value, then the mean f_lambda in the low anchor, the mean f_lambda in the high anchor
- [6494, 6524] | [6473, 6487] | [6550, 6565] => 0.276 mag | 8.83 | 15.7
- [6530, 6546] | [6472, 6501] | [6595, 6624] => -0.073 mag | 8.68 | 8.93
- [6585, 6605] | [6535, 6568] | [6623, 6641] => 0.103 mag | 13.2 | 8.92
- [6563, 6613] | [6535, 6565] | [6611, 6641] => -0.038 mag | 12.7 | 8.92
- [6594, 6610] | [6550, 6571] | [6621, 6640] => 0.287 mag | 15.7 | 8.93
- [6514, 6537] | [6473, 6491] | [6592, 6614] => -0.021 mag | 8.78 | 8.98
